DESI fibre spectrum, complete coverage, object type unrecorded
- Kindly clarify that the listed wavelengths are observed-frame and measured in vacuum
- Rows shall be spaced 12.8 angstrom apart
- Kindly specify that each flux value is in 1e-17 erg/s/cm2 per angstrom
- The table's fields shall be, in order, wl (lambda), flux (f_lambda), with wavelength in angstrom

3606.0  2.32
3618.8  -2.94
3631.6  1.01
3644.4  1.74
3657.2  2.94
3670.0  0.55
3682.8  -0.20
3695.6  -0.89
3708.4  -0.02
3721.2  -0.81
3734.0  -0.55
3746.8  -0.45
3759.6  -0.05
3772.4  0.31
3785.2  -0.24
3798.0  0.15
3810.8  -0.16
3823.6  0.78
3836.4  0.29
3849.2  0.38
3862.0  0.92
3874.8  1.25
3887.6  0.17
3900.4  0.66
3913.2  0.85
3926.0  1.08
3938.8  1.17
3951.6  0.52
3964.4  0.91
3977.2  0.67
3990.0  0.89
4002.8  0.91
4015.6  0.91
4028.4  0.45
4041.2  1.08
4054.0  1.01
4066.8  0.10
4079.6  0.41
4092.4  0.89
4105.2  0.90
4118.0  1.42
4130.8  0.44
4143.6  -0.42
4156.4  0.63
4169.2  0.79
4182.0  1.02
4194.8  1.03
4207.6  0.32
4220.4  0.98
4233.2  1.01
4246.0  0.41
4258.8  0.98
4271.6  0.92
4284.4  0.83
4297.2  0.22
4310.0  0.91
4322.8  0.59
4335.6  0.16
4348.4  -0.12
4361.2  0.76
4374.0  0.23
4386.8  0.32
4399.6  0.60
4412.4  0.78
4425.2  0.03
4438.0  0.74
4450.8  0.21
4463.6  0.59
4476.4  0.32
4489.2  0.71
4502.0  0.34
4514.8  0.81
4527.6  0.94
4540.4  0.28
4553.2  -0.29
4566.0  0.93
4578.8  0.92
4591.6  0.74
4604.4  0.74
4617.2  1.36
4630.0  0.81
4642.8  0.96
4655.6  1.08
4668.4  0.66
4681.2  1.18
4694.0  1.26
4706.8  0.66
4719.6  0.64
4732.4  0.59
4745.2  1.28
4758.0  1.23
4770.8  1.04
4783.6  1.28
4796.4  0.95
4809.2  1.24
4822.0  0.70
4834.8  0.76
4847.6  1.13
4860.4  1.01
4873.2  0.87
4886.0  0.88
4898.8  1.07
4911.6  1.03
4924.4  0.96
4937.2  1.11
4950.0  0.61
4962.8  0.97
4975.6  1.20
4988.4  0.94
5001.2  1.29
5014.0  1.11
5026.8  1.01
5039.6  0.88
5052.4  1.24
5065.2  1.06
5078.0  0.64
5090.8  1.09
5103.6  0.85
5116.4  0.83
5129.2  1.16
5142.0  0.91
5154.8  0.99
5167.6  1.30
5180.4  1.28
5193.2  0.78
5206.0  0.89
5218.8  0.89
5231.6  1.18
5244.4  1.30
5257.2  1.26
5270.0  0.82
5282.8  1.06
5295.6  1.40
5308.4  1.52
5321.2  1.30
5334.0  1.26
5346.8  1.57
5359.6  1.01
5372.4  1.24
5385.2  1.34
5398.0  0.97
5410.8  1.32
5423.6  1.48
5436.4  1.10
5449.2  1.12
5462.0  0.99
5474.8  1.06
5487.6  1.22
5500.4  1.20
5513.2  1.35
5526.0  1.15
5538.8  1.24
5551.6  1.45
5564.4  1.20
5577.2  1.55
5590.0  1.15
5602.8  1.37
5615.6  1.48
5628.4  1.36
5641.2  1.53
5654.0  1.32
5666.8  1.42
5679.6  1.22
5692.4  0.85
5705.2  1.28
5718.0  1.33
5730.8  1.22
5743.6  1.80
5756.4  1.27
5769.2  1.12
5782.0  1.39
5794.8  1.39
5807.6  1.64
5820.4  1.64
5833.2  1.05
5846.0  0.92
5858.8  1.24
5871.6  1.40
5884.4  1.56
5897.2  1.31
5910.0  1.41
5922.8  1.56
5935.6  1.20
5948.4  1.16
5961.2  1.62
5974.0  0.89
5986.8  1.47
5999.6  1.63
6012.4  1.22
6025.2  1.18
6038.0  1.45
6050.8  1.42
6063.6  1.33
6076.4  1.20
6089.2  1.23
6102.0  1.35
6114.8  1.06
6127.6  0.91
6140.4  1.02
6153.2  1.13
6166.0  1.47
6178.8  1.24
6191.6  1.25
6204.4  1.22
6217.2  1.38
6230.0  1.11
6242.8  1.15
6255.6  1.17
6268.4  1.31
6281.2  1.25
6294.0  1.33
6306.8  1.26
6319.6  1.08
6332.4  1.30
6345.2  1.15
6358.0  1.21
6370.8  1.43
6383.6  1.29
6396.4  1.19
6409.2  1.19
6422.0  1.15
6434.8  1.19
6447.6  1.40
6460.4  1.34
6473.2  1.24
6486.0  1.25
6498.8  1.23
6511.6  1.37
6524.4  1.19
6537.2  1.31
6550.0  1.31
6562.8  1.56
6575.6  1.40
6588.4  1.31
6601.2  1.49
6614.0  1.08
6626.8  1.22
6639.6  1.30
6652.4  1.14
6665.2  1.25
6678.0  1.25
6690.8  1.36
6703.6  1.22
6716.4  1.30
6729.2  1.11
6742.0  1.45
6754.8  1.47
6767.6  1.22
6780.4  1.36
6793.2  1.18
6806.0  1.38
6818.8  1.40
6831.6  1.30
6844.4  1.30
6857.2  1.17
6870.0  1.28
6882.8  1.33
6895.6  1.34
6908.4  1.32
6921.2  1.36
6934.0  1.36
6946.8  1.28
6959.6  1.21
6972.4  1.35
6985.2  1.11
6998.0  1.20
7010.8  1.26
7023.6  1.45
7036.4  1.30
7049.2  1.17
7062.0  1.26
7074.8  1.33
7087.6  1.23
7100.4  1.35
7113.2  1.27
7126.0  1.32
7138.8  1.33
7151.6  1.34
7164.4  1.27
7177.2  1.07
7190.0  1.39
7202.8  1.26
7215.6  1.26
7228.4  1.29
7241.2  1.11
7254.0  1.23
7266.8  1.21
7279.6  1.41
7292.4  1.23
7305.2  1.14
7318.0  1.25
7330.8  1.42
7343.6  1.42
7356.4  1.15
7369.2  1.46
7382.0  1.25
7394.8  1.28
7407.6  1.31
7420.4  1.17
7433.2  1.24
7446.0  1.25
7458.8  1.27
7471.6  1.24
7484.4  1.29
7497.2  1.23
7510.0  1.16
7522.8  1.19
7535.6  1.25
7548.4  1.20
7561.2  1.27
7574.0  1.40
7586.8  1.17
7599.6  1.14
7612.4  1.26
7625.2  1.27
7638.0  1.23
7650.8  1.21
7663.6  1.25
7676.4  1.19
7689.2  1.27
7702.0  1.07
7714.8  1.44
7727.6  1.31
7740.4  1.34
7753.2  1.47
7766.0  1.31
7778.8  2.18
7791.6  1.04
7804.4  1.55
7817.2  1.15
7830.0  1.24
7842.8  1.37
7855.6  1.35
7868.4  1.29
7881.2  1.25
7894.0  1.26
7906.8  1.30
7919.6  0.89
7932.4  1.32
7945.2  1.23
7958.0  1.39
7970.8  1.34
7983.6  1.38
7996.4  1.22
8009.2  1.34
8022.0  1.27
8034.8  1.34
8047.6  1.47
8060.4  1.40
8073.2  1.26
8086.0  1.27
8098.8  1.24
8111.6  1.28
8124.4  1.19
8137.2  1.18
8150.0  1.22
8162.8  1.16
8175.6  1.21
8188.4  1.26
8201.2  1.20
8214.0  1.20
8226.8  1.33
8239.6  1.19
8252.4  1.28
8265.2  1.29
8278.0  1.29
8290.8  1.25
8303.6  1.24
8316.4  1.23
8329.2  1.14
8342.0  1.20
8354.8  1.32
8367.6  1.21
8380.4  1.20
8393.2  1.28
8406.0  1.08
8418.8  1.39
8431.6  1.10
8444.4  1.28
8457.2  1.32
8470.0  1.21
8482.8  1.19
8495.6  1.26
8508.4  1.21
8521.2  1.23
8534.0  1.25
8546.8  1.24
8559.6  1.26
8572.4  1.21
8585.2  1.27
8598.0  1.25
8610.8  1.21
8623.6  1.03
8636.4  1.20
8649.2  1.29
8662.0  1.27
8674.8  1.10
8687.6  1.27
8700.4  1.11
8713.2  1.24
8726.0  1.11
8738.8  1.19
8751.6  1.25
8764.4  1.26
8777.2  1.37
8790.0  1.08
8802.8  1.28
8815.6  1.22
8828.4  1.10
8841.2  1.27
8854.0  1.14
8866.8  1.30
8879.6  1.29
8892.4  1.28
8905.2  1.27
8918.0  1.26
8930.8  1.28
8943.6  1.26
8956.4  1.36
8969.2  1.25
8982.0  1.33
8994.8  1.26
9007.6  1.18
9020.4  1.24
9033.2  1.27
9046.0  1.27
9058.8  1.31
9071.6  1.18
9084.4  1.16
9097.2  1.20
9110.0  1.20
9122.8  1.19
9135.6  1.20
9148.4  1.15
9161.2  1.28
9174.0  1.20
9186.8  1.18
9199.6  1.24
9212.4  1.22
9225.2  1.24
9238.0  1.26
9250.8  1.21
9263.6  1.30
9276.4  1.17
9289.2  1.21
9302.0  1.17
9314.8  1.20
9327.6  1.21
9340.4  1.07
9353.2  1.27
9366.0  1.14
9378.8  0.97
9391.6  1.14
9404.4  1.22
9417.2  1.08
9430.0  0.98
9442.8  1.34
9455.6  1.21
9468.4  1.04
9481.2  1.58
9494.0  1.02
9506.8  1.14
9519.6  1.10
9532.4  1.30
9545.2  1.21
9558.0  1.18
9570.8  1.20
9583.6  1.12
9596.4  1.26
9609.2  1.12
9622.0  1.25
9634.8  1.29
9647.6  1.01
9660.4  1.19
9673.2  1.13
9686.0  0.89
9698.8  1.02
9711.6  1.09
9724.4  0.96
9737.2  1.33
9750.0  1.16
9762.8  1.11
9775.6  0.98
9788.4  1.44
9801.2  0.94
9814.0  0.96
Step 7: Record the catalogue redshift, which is 0.18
